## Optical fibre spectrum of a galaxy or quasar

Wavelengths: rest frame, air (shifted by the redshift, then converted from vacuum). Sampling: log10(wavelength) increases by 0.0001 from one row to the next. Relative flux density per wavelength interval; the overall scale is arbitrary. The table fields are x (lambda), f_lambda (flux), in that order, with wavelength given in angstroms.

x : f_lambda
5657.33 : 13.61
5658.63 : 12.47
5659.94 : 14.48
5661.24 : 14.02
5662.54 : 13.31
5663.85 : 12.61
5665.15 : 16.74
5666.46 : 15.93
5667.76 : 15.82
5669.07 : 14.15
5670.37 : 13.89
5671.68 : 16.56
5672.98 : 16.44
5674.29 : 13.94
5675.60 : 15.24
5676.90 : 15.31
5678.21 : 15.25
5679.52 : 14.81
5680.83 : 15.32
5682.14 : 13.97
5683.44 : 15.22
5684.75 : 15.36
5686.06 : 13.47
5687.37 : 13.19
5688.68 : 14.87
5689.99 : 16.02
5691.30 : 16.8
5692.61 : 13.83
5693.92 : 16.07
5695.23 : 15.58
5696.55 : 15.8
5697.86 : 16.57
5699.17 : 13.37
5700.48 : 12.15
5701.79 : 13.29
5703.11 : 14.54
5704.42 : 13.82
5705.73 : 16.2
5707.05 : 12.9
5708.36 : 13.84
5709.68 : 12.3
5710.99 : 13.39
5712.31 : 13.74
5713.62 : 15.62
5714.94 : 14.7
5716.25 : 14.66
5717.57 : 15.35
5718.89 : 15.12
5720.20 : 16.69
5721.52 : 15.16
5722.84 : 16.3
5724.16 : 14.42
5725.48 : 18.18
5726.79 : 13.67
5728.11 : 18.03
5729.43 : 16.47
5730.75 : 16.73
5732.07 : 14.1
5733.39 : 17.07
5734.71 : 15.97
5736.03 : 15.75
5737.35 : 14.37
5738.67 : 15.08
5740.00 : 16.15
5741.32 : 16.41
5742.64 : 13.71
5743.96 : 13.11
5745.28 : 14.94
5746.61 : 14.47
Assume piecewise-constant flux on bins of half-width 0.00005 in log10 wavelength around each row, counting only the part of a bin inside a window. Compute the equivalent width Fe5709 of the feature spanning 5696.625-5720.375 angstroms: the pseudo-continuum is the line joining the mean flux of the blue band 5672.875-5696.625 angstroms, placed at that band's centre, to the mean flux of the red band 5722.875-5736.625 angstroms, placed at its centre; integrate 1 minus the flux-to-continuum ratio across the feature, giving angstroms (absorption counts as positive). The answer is 1.9 angstroms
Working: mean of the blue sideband 15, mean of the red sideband 16.1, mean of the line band 14.3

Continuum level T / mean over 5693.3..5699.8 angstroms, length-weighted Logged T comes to 15.5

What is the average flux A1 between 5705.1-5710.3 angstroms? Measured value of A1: 13.8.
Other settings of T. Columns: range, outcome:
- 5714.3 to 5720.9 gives 15.3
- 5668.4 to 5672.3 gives 14.8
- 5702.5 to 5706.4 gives 14.9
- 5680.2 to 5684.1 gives 14.9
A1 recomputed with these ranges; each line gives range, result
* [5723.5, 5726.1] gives 16.3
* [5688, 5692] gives 15.9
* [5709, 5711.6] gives 12.8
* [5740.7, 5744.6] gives 14.4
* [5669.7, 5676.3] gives 15.2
